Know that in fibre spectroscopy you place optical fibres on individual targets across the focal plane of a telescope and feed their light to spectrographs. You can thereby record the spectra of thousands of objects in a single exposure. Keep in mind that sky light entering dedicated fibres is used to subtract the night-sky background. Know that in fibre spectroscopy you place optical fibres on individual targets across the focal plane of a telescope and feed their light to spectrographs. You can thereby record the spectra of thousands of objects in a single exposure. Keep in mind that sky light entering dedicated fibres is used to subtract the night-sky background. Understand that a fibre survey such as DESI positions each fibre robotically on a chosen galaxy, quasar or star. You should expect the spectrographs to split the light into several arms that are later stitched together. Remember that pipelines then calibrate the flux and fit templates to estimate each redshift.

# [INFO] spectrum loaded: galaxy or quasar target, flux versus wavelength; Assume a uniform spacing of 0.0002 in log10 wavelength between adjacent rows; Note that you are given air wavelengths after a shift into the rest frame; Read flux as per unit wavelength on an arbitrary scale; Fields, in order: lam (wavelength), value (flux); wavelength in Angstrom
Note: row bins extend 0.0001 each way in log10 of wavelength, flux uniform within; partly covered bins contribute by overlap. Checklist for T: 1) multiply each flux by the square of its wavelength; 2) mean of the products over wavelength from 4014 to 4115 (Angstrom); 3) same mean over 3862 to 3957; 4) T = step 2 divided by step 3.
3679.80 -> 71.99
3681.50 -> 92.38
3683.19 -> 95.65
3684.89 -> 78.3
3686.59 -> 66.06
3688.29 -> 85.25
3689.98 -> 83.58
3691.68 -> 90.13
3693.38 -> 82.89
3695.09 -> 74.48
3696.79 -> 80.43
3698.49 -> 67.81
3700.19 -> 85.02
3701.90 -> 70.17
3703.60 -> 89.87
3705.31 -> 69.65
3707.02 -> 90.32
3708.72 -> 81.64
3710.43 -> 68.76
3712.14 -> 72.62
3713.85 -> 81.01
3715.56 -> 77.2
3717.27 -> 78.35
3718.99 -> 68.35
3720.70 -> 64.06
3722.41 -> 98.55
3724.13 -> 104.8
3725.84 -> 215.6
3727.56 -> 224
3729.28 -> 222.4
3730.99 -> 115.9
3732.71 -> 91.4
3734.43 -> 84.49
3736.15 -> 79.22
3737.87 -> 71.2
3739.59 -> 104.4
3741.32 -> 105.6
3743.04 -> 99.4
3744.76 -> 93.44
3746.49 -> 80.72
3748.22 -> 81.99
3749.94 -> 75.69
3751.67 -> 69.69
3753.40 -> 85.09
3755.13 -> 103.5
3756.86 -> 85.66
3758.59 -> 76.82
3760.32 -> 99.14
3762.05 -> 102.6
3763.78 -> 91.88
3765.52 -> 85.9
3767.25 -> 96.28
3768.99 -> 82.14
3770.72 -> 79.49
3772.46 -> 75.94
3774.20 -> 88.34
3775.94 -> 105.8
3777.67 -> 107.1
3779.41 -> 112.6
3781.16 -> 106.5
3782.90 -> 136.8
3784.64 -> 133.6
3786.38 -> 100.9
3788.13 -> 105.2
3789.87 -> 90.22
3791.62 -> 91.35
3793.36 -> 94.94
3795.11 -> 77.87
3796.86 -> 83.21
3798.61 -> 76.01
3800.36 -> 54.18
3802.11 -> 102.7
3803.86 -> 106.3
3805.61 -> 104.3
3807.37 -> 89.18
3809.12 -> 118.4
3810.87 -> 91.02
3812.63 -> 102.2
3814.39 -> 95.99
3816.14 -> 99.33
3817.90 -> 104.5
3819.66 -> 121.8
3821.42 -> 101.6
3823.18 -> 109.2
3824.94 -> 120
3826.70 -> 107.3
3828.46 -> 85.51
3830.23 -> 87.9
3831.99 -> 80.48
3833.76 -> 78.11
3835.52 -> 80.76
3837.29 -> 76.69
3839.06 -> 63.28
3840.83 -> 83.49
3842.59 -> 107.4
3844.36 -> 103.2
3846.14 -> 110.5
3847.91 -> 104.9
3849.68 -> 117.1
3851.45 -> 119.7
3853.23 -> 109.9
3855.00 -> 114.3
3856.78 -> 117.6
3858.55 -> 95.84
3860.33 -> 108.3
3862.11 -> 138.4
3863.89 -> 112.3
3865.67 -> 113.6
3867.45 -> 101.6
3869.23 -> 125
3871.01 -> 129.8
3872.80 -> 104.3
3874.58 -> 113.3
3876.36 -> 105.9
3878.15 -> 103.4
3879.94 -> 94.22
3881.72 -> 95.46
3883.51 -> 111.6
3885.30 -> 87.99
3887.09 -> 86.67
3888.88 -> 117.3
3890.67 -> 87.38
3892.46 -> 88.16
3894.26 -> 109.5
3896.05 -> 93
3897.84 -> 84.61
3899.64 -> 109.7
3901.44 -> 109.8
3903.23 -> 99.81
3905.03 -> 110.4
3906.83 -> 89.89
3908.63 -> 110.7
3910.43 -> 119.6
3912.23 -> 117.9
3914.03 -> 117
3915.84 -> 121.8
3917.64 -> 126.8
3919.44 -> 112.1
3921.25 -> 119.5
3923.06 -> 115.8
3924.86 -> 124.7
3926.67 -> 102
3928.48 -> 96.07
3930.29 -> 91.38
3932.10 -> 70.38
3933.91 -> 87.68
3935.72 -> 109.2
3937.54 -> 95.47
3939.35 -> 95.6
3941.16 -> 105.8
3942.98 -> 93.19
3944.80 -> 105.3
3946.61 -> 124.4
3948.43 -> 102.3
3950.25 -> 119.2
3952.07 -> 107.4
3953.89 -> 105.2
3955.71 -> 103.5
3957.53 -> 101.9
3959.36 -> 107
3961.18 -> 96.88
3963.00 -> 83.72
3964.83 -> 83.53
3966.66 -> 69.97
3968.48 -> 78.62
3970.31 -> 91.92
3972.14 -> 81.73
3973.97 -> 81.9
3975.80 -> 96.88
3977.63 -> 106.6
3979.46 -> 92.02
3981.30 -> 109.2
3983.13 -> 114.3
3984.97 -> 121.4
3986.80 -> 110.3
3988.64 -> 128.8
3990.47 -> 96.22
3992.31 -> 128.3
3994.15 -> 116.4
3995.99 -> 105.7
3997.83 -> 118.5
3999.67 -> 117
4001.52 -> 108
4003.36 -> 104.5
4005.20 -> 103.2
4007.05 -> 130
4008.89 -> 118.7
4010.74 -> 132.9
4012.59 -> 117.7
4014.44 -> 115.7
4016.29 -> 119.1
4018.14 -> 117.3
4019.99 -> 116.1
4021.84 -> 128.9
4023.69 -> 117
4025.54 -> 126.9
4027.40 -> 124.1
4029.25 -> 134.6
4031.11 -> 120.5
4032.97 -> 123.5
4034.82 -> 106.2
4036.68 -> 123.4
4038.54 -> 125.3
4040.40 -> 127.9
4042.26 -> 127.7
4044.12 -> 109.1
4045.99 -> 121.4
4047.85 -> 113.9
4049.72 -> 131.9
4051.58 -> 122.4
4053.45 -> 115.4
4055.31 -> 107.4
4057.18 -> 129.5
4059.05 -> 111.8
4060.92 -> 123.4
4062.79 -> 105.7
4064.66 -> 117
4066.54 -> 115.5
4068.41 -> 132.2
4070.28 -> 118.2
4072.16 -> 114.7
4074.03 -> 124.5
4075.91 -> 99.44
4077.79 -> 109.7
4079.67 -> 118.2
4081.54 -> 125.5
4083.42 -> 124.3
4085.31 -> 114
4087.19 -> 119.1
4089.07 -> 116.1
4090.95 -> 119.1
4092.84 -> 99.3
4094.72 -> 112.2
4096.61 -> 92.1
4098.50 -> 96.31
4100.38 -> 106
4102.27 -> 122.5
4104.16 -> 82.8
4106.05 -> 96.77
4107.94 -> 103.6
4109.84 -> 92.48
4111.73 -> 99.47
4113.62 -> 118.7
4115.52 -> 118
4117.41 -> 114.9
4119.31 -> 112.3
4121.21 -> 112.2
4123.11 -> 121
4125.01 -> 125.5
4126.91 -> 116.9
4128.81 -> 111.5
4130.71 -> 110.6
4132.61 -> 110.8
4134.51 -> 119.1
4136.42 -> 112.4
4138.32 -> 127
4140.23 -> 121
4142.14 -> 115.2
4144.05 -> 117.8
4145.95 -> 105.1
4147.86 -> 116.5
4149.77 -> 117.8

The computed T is 1.18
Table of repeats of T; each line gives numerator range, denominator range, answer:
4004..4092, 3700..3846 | 1.43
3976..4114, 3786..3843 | 1.38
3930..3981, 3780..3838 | 1.06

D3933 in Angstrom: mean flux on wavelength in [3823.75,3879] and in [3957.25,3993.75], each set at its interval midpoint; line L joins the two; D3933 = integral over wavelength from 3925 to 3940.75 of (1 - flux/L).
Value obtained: 0.86 Angstrom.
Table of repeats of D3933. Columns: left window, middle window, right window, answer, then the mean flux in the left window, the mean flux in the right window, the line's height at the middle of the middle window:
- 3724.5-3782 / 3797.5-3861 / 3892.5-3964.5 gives 3.2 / 103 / 105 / 104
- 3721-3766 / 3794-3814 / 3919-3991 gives 2.4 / 105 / 101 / 104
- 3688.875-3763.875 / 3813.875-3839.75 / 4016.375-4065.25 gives 2.0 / 94.1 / 120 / 102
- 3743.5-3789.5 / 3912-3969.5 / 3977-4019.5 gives 3.6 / 94.8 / 114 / 110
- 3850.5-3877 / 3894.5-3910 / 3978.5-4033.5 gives 1.8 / 114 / 117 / 115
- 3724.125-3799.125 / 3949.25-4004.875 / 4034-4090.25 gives 5.3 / 102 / 118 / 114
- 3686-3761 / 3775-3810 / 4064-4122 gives -1.2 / 93.2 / 111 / 96.6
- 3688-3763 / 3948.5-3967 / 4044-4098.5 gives 1.6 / 94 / 116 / 109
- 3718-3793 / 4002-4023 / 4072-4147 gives -1.7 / 102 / 112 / 109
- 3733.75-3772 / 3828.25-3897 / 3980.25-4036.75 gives -0.7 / 87.8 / 118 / 101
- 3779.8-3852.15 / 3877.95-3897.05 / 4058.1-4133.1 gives 0.8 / 98.2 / 112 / 102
